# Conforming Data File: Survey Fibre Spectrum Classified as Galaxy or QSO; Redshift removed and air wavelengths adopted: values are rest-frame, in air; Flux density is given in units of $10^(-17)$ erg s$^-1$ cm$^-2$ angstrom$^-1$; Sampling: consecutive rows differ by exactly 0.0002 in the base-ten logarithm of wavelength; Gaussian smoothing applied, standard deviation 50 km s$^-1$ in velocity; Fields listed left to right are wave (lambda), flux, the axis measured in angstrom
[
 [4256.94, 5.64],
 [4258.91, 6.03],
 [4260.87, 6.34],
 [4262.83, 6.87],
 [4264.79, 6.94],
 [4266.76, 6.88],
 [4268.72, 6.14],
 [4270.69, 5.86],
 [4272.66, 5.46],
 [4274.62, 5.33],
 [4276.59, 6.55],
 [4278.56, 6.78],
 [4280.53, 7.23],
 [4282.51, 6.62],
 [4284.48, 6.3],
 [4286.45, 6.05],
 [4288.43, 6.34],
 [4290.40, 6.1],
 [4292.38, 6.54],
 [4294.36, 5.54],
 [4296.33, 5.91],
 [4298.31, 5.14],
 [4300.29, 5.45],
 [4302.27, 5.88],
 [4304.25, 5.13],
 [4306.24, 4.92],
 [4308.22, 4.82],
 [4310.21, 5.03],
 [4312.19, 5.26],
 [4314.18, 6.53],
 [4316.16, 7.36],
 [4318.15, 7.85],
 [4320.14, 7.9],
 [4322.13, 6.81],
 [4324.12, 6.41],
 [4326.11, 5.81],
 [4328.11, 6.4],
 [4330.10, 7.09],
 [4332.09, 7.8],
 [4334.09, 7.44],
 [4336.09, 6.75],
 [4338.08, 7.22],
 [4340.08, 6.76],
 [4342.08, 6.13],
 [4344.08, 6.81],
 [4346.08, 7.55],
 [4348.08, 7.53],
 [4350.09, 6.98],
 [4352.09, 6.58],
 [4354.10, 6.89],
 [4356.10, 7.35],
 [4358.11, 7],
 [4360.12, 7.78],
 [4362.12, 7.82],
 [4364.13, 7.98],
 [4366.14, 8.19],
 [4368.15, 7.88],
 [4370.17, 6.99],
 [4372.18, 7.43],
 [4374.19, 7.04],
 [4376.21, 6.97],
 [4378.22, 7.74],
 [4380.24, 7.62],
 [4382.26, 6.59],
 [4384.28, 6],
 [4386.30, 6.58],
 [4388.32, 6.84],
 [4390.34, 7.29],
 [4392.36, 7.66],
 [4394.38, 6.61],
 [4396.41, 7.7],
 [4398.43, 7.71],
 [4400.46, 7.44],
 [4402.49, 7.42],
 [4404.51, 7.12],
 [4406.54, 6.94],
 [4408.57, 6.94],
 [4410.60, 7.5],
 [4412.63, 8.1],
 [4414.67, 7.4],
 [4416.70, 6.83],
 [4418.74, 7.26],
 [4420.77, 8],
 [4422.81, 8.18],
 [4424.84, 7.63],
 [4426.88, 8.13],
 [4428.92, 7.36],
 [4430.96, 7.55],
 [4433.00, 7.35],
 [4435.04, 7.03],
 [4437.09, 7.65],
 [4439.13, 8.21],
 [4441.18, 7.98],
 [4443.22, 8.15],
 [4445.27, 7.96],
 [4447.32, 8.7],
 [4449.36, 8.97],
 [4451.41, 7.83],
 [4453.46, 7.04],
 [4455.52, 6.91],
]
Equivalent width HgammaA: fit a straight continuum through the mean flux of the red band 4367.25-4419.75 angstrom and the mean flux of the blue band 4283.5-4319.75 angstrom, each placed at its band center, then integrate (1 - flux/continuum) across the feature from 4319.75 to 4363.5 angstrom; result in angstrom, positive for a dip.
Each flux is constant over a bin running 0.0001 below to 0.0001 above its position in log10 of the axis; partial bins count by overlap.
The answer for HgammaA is -3.7 angstrom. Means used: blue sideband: 5.93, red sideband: 7.21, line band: 7.03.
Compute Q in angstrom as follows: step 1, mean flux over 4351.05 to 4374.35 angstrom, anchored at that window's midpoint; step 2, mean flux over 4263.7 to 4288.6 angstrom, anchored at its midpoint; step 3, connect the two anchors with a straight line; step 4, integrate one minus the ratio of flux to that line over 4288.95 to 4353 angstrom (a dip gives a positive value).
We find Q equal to 4.6 angstrom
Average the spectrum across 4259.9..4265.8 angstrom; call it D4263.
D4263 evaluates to 6.72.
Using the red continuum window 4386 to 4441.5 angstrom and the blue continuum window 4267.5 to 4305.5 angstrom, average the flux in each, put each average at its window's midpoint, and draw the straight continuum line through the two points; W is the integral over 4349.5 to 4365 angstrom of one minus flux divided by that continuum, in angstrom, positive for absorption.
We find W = -1.1 angstrom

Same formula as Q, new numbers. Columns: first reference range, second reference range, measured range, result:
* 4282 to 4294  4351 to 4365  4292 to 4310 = 2.9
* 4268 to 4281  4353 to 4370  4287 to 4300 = 1.1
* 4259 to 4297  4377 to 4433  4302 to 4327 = 1.8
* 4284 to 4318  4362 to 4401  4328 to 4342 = -1.3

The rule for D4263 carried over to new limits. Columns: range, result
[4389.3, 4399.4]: 7.4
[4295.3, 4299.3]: 5.53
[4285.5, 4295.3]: 6.11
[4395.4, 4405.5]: 7.48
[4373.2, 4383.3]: 7.18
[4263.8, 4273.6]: 6.26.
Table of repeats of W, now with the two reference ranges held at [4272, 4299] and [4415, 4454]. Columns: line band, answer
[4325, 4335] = -0.4 angstrom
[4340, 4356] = -0.2 angstrom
